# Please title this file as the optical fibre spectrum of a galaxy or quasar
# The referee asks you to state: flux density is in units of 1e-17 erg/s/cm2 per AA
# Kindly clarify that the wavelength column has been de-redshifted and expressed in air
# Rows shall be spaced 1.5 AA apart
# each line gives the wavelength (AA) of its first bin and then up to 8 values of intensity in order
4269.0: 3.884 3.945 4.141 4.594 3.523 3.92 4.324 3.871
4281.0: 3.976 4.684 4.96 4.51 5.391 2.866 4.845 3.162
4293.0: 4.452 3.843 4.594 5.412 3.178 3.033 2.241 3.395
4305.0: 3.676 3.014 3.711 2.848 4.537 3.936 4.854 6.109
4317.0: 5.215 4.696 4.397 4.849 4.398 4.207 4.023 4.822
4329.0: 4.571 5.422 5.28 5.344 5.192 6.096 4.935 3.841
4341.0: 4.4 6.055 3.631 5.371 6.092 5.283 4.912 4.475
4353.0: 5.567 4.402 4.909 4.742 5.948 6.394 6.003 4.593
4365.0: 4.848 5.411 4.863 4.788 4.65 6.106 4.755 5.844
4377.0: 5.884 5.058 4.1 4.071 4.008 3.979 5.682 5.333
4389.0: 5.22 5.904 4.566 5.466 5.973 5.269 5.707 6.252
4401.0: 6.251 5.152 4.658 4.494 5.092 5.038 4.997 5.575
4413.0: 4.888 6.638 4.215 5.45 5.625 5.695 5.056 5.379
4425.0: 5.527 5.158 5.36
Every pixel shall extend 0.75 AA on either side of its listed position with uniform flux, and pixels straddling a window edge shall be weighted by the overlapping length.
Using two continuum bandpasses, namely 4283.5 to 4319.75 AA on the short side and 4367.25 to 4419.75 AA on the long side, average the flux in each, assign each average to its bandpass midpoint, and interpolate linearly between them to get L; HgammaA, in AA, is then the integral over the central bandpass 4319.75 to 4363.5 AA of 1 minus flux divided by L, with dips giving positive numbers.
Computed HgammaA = -4.2 AA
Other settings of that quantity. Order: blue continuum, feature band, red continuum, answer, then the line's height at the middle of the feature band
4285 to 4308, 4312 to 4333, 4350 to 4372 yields -2.13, 4.35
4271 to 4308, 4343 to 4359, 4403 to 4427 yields -1.46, 4.59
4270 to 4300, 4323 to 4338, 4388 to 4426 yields -1.05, 4.63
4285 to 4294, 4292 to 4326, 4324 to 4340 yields 3.13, 4.52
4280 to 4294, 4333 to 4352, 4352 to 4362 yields 0.31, 5.14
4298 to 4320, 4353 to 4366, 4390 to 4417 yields -1.59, 4.68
